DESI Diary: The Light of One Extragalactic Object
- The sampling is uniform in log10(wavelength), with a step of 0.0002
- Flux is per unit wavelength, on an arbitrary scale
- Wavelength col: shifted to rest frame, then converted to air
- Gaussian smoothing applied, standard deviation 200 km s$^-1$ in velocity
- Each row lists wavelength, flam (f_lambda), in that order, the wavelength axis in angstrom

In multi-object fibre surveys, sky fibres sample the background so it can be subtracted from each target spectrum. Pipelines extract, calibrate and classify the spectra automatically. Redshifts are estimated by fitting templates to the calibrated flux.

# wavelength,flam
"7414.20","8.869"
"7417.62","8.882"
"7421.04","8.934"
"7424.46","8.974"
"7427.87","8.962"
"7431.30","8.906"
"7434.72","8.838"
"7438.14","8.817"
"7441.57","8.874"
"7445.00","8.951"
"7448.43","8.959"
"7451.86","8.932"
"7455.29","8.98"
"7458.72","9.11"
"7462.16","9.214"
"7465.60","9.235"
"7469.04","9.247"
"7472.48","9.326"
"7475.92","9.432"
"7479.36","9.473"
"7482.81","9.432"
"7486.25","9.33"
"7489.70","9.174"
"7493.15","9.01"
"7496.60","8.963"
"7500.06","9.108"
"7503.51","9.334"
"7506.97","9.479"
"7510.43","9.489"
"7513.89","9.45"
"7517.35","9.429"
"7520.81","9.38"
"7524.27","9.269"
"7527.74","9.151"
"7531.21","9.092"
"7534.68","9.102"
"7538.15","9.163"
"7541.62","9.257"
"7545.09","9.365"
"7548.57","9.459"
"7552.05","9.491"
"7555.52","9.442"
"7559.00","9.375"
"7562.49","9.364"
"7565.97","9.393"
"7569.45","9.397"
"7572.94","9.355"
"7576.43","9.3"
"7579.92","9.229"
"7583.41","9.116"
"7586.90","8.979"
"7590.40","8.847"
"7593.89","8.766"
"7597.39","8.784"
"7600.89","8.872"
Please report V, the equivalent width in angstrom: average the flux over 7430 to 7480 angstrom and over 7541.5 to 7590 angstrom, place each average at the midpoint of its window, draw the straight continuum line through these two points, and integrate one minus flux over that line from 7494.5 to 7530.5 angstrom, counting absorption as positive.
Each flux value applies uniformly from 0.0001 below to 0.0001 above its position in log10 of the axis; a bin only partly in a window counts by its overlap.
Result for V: -0.37 angstrom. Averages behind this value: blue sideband 9.08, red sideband 9.31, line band 9.29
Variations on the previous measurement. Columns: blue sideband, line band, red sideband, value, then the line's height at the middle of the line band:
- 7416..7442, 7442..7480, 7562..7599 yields -0.9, 8.95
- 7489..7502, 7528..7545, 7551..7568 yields 0.2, 9.29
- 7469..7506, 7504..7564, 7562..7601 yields -1.0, 9.19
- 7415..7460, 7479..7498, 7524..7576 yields -0.2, 9.1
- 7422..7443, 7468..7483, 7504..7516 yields -0.3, 9.21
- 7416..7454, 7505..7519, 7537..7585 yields -0.4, 9.17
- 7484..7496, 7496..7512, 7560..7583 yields -0.2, 9.2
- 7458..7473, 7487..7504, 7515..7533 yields 0.2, 9.25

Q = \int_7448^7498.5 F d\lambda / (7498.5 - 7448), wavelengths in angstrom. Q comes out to 9.19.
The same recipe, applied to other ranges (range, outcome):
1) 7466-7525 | 9.31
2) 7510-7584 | 9.32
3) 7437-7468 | 9.01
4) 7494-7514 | 9.28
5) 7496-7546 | 9.27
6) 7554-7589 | 9.29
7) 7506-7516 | 9.47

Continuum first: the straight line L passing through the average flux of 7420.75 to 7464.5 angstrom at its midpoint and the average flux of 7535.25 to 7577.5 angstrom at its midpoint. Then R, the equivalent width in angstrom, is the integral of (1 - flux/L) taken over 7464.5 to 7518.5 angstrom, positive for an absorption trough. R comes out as -1.0 angstrom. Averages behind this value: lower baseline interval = 8.96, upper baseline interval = 9.36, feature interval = 9.31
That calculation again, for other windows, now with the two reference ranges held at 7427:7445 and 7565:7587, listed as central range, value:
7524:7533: 0.0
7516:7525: -0.2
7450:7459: -0.1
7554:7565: -0.2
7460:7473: -0.4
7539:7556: -0.4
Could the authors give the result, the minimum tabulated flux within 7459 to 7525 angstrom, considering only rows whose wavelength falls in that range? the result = 8.963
